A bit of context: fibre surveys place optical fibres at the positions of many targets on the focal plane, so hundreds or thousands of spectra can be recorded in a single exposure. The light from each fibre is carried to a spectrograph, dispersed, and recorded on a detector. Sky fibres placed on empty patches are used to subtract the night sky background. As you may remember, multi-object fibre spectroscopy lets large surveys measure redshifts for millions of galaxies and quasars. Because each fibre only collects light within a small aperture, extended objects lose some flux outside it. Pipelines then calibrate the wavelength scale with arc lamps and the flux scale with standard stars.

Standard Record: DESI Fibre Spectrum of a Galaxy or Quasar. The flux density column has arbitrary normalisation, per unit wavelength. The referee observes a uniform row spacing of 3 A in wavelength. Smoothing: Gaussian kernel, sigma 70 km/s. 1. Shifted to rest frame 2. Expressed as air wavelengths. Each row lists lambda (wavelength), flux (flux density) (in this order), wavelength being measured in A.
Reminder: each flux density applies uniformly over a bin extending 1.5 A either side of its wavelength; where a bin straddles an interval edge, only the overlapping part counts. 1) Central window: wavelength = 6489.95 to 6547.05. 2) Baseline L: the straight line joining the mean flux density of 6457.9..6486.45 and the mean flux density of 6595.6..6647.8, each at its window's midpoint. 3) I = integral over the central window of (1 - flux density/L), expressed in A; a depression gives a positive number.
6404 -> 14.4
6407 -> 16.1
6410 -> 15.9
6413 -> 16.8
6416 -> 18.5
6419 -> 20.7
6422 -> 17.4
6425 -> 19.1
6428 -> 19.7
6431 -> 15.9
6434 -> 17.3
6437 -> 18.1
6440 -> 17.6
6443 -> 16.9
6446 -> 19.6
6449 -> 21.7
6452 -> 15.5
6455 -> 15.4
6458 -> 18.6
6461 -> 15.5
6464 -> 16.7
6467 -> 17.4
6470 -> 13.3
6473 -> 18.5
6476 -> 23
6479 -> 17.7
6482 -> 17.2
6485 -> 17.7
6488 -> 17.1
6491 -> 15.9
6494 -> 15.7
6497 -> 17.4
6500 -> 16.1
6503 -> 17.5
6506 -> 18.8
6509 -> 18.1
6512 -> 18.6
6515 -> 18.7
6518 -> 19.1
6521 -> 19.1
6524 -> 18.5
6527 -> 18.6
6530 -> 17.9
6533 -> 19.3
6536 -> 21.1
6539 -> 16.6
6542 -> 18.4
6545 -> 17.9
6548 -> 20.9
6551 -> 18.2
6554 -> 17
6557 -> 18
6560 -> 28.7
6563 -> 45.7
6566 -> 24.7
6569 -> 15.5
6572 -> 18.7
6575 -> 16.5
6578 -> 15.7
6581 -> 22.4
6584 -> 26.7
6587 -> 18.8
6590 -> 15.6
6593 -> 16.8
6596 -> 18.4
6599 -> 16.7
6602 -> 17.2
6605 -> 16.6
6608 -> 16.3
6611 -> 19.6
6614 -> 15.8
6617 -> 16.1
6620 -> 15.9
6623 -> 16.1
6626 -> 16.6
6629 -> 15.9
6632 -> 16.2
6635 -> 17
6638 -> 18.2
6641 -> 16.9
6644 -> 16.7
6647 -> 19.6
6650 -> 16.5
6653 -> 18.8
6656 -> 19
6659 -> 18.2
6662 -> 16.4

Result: -2.6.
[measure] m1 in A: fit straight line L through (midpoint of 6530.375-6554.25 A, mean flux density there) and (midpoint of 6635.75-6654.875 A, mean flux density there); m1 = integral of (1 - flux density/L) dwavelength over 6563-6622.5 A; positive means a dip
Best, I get -1.6 A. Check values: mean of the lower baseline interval 18.7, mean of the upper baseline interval 17.8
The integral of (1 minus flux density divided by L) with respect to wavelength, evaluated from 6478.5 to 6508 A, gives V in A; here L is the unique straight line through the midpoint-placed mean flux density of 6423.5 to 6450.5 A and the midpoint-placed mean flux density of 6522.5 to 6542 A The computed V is 2.3 A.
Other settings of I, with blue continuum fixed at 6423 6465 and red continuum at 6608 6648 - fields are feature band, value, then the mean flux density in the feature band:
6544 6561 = -2.66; 19.9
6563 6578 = -3.55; 21.2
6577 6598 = -2.63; 19.2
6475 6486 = -0.77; 18.8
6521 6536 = -1.34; 18.9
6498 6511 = -0.16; 17.7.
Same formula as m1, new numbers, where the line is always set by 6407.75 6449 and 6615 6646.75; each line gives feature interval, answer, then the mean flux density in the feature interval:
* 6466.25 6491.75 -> 0.2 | 17.6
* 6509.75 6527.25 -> -1.3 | 18.8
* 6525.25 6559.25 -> -2.9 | 18.8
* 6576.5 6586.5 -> -2.5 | 21.3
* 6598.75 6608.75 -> 0.1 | 16.7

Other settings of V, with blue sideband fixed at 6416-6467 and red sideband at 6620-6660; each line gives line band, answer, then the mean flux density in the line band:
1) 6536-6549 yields -0.80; 18.7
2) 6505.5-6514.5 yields -0.42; 18.5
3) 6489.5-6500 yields 0.84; 16.3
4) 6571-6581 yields -0.12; 17.7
